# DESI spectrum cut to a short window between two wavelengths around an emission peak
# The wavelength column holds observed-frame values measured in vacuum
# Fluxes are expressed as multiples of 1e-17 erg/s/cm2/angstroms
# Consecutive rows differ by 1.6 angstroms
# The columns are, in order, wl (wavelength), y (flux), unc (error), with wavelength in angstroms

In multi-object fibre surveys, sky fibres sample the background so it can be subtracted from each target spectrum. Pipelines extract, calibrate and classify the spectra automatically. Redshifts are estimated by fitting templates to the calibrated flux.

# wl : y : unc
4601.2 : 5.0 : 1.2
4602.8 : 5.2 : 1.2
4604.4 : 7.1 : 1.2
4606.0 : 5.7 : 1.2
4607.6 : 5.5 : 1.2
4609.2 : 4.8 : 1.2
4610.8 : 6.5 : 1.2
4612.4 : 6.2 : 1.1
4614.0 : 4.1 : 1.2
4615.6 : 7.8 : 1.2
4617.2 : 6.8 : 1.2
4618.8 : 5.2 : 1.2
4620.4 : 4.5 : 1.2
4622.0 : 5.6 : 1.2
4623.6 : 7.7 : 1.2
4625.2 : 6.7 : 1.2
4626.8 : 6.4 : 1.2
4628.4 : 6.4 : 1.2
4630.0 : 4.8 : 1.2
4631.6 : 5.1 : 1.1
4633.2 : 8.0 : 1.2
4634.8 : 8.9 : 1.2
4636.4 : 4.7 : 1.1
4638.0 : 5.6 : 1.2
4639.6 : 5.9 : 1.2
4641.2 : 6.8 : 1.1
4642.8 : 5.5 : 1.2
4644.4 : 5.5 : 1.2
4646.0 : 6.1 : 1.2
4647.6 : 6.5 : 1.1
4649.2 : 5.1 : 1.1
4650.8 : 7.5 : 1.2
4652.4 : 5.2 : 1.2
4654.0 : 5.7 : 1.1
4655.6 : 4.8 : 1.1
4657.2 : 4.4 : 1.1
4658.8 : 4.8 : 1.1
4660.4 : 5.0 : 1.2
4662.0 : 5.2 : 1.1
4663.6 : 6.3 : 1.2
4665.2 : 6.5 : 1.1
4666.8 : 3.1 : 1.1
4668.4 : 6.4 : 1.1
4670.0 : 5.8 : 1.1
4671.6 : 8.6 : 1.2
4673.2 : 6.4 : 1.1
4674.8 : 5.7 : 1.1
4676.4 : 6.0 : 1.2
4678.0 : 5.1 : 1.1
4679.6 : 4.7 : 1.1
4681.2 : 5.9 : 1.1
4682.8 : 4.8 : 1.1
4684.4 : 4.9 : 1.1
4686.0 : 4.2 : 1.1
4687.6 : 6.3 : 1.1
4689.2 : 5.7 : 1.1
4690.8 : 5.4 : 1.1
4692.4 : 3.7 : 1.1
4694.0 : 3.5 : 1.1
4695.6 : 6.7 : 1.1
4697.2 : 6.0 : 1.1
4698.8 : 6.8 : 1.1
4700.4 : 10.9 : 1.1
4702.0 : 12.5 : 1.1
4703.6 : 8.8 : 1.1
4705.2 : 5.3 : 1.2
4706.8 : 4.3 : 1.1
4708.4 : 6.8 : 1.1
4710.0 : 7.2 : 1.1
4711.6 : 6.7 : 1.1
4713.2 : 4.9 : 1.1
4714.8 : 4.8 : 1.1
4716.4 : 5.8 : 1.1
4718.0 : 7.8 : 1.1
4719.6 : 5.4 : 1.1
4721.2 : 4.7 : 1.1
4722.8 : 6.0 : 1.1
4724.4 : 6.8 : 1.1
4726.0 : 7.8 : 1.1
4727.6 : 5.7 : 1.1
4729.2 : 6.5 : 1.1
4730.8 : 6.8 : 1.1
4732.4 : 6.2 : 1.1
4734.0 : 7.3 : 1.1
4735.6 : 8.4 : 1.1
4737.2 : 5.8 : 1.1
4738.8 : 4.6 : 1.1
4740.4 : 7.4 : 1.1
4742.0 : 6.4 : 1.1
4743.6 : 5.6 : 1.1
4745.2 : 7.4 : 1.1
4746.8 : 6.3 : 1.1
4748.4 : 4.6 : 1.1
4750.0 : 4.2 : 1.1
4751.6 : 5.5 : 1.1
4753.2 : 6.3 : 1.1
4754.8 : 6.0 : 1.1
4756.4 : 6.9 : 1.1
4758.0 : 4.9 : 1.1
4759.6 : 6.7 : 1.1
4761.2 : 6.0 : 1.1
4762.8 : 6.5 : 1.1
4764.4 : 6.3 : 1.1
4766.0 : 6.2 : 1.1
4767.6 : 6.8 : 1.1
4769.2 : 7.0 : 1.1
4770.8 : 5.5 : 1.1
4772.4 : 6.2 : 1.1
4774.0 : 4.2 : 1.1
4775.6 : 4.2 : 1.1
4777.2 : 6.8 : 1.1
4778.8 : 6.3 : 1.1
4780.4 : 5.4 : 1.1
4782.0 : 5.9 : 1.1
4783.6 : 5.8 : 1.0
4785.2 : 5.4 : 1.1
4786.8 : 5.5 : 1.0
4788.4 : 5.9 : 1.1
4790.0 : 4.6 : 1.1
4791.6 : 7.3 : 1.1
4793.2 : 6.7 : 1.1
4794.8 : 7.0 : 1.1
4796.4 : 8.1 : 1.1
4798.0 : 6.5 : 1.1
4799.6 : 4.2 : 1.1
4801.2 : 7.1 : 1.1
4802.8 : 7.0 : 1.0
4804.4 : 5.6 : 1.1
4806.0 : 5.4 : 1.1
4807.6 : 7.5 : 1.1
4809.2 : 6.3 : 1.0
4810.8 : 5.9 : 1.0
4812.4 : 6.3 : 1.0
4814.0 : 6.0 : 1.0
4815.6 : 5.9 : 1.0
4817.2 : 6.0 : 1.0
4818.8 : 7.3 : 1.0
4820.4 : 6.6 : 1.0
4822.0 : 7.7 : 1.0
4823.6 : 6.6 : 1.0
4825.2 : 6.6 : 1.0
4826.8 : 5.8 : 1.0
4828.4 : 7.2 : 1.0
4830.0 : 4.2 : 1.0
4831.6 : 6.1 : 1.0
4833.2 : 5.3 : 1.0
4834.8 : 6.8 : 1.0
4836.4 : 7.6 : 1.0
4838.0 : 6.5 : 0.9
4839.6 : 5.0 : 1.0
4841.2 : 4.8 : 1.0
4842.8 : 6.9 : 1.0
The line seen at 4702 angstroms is Hgamma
